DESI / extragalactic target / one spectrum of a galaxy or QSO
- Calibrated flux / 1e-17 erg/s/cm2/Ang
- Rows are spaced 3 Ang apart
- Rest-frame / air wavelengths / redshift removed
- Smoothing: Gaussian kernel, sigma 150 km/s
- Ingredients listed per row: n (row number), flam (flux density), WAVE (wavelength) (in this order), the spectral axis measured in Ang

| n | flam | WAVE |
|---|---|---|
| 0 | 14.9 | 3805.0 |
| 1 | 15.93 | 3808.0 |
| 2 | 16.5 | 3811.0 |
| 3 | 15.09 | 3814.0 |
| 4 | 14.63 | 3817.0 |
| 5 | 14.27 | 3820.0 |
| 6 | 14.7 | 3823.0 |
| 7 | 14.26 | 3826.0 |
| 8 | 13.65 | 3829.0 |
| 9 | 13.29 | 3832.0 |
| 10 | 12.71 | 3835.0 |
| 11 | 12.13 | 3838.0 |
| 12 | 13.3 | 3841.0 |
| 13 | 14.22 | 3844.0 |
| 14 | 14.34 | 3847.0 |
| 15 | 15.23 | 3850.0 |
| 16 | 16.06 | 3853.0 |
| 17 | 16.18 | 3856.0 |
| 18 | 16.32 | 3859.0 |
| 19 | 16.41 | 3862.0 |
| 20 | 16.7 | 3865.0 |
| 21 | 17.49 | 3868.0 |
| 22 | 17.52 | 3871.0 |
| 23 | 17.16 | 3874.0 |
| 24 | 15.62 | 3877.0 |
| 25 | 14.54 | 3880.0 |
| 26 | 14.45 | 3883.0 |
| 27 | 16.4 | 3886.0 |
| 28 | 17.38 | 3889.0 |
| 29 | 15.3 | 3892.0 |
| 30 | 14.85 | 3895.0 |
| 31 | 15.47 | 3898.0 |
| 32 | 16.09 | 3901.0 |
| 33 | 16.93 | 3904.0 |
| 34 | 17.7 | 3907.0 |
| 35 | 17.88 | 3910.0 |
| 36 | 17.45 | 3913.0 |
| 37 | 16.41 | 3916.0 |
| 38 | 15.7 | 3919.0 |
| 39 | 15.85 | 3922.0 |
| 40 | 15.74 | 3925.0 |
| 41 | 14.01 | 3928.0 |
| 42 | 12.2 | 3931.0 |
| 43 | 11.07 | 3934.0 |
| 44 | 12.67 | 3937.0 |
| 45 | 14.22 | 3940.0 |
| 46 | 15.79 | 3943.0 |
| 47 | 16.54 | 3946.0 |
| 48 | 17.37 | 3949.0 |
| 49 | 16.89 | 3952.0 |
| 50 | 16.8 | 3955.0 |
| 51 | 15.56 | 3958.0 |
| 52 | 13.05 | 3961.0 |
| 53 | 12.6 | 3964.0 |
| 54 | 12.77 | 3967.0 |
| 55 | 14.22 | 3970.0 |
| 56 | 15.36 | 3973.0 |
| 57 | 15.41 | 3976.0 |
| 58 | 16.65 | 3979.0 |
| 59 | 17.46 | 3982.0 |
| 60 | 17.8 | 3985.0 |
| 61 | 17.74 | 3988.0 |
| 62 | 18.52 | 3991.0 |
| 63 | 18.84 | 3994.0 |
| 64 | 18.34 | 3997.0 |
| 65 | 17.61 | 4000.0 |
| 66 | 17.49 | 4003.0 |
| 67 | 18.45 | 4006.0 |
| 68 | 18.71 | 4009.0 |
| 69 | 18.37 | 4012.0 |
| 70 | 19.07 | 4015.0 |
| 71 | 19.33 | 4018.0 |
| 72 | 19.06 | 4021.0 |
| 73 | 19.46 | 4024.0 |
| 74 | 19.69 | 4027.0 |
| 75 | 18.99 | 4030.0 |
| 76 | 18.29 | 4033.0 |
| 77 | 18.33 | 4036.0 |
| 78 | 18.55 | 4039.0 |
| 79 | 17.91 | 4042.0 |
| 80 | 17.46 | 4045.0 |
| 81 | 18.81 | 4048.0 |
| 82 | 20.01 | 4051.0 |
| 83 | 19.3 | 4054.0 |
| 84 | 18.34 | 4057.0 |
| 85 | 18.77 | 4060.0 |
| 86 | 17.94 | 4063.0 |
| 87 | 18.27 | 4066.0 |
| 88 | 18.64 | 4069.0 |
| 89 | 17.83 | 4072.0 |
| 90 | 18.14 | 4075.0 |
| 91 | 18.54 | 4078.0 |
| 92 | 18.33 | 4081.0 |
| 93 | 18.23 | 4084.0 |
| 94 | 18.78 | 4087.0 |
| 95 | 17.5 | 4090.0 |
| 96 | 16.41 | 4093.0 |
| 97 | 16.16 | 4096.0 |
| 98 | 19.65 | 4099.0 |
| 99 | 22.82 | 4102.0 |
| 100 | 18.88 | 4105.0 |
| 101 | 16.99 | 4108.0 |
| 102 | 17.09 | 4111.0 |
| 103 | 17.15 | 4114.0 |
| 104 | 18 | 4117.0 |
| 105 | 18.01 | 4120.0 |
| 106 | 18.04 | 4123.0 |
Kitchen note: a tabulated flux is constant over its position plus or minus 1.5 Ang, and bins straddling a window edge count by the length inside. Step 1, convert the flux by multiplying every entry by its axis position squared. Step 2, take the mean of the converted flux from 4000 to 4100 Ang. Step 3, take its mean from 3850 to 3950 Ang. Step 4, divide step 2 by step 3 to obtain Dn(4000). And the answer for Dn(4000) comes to 1.26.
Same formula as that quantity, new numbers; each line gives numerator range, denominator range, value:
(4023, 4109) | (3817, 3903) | 1.35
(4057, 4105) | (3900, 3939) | 1.30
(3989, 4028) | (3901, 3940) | 1.28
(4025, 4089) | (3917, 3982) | 1.32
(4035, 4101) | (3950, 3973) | 1.32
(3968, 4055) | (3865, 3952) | 1.21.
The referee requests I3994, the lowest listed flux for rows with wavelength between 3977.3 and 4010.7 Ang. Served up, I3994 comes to 16.65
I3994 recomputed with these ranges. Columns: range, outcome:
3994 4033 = 17.49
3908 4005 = 11.07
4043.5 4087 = 17.46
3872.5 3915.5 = 14.45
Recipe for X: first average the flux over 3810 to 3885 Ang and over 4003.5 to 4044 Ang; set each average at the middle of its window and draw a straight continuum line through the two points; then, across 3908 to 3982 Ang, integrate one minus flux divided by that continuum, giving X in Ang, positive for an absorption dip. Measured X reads 8.3 Ang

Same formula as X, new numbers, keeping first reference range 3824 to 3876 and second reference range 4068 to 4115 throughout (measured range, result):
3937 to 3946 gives 0.8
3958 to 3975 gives 2.8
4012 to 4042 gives -2.6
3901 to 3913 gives -1.1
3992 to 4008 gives -1.1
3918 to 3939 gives 2.9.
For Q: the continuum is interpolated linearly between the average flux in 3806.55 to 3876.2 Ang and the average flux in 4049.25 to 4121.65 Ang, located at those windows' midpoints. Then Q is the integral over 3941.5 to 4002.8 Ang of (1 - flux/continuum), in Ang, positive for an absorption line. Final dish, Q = 2.0 Ang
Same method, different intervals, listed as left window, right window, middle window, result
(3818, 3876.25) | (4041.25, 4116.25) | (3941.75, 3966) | 1.5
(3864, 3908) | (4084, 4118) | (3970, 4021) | -1.6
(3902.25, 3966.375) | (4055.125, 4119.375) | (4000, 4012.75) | -1.1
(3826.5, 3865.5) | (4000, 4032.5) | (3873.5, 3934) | 1.0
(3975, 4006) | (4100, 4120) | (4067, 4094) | 0.3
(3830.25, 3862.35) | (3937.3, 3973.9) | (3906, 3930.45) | -2.2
